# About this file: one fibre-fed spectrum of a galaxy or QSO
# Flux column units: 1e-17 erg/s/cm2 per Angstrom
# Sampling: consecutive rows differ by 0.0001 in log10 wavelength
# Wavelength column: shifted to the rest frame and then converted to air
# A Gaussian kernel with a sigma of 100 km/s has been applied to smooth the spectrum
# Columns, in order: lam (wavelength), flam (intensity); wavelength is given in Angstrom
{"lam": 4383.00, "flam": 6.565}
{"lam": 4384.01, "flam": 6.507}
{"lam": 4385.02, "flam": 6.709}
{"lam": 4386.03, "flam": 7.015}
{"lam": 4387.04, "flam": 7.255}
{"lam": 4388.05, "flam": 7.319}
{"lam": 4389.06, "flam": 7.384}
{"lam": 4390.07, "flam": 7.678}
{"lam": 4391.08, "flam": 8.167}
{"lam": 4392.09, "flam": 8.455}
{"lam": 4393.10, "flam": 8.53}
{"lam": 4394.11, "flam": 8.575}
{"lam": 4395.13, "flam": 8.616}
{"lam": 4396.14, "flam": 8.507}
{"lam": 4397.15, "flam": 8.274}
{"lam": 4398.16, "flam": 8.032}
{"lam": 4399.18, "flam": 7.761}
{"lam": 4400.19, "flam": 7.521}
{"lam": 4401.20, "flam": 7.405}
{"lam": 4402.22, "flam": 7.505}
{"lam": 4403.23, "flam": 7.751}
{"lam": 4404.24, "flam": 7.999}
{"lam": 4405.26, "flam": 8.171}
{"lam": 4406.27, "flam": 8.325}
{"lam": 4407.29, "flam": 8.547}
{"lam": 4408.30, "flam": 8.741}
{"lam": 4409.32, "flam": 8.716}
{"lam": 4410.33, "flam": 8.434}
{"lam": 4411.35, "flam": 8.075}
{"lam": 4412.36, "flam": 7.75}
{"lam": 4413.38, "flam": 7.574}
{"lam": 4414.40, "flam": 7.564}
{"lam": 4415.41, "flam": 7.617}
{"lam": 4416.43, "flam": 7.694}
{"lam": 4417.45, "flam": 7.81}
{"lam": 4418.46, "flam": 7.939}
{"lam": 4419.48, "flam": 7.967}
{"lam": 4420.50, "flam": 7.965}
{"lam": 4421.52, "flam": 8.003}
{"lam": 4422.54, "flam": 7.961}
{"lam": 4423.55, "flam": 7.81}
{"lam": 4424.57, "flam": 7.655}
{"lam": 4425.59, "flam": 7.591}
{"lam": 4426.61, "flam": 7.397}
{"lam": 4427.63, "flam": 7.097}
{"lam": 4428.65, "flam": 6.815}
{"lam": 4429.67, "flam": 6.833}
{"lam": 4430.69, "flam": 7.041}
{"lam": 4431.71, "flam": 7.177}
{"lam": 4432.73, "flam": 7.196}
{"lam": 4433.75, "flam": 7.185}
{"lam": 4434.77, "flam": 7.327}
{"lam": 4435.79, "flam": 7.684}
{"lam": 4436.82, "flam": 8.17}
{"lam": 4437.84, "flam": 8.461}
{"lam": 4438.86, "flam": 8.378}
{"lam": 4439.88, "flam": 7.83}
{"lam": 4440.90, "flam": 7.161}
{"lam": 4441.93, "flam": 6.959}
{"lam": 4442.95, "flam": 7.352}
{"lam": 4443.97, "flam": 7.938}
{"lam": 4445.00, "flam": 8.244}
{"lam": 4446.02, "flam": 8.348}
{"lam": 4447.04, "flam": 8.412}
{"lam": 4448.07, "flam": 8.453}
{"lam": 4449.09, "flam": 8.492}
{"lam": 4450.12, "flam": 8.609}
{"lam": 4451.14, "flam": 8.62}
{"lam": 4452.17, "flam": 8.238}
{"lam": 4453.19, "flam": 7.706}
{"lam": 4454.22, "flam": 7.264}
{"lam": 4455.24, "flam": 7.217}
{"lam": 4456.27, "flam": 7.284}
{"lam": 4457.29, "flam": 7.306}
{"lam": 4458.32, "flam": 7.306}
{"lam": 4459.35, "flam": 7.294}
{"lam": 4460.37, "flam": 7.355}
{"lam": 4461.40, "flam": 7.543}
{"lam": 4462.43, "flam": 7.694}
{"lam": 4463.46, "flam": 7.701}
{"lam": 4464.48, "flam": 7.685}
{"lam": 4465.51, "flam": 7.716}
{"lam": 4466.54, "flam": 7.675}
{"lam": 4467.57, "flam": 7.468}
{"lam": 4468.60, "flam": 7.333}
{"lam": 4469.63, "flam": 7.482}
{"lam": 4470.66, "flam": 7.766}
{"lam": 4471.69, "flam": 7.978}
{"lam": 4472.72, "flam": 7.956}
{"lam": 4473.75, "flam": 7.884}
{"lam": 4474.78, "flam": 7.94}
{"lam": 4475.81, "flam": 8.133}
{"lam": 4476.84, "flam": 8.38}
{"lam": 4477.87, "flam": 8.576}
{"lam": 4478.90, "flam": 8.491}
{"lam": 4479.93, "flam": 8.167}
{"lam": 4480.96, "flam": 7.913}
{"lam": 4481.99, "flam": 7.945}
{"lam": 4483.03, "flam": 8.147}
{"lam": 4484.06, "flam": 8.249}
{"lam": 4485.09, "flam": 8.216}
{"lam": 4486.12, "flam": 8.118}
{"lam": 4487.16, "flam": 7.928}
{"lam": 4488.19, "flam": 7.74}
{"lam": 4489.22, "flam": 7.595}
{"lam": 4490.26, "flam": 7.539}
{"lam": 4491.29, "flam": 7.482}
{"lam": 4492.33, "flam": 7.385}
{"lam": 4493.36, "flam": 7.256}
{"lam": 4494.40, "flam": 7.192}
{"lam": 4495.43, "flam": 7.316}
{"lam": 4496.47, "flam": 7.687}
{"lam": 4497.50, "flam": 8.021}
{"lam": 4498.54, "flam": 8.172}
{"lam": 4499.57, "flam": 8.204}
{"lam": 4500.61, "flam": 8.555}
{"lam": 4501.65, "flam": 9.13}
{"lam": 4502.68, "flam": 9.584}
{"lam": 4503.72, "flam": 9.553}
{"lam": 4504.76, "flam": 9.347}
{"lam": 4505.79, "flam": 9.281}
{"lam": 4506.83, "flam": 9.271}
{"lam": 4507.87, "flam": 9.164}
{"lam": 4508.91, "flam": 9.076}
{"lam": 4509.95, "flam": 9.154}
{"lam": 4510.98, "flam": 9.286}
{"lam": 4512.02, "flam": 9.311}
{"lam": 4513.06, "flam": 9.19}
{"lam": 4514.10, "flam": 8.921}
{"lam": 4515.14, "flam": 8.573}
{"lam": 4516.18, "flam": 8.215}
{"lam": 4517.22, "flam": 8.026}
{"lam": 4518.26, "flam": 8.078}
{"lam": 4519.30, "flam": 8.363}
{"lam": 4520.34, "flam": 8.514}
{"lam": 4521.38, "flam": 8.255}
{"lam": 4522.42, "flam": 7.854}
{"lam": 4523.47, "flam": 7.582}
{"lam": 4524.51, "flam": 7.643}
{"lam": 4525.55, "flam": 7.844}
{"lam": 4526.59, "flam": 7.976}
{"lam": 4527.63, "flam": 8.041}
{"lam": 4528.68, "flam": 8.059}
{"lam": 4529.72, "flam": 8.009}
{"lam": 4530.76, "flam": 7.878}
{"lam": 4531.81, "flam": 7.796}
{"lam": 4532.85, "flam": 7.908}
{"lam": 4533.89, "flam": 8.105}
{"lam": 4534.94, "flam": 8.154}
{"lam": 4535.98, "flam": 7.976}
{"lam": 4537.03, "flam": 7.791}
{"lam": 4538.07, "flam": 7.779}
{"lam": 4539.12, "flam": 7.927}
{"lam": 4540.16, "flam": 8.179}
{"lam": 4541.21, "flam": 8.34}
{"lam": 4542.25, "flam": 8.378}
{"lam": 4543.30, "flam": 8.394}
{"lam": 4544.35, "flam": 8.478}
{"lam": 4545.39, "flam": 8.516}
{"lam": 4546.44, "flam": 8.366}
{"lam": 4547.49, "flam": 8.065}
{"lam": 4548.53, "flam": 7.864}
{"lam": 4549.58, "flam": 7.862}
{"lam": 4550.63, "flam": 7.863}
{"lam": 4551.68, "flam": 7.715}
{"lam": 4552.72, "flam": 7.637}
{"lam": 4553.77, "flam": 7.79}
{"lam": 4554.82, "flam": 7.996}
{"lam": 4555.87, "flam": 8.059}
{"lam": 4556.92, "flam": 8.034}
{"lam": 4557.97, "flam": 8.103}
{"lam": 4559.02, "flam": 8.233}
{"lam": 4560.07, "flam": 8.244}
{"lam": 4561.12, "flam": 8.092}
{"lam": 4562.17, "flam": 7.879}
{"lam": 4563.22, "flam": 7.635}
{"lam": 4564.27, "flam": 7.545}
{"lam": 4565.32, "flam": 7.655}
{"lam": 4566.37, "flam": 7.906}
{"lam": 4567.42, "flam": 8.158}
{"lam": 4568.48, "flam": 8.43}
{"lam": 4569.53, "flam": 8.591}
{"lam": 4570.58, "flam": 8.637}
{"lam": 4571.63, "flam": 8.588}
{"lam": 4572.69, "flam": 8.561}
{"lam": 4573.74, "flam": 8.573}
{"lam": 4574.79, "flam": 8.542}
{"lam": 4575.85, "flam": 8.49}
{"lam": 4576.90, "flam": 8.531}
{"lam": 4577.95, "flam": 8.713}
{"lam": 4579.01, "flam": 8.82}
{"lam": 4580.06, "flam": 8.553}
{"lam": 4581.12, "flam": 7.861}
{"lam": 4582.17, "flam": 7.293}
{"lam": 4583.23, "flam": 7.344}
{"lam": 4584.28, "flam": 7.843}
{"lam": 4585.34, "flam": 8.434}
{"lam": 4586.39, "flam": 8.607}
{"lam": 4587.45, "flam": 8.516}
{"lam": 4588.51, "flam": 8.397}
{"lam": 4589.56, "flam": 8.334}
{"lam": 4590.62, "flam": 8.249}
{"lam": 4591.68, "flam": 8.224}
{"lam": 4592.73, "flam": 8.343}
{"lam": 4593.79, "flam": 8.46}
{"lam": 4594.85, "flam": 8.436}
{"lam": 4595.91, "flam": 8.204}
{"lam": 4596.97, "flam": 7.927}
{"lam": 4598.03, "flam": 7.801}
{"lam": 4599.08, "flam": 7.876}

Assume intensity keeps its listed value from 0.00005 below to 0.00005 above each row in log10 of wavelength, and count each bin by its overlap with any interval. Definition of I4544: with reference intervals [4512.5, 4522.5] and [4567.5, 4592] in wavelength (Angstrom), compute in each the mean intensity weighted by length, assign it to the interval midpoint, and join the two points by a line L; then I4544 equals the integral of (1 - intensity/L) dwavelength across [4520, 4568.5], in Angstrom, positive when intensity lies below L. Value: 2.2 Angstrom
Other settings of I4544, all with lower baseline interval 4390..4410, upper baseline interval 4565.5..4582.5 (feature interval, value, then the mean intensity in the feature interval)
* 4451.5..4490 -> 2.18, 7.8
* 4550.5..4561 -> 0.49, 7.98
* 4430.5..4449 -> 1.03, 7.77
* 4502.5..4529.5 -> -0.92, 8.6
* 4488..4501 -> 0.94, 7.69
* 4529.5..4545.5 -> 0.48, 8.09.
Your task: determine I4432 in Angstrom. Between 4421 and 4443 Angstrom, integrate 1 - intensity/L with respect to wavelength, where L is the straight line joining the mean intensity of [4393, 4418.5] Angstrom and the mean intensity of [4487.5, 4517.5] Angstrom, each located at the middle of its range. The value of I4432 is 1.8 Angstrom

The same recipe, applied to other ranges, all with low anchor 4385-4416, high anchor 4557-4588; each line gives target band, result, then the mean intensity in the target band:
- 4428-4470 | 1.9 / 7.66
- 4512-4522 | -0.5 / 8.5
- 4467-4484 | 0.2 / 7.98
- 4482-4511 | -0.8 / 8.32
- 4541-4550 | -0.1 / 8.26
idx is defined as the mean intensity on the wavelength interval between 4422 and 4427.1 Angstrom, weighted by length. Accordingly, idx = 7.69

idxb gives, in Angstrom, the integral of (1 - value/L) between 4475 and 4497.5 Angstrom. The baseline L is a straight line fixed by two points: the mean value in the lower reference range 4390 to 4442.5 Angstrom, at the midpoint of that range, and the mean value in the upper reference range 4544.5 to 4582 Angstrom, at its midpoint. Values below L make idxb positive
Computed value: 0.3 Angstrom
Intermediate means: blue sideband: 7.83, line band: 7.88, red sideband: 8.17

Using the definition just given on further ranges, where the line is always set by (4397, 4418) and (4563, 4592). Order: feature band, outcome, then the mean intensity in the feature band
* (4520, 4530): 0.2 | 7.97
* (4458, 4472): 0.9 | 7.57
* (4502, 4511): -1.3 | 9.31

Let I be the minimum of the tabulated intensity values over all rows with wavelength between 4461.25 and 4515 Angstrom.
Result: 7.192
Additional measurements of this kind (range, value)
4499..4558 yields 7.582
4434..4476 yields 6.959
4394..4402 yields 7.405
